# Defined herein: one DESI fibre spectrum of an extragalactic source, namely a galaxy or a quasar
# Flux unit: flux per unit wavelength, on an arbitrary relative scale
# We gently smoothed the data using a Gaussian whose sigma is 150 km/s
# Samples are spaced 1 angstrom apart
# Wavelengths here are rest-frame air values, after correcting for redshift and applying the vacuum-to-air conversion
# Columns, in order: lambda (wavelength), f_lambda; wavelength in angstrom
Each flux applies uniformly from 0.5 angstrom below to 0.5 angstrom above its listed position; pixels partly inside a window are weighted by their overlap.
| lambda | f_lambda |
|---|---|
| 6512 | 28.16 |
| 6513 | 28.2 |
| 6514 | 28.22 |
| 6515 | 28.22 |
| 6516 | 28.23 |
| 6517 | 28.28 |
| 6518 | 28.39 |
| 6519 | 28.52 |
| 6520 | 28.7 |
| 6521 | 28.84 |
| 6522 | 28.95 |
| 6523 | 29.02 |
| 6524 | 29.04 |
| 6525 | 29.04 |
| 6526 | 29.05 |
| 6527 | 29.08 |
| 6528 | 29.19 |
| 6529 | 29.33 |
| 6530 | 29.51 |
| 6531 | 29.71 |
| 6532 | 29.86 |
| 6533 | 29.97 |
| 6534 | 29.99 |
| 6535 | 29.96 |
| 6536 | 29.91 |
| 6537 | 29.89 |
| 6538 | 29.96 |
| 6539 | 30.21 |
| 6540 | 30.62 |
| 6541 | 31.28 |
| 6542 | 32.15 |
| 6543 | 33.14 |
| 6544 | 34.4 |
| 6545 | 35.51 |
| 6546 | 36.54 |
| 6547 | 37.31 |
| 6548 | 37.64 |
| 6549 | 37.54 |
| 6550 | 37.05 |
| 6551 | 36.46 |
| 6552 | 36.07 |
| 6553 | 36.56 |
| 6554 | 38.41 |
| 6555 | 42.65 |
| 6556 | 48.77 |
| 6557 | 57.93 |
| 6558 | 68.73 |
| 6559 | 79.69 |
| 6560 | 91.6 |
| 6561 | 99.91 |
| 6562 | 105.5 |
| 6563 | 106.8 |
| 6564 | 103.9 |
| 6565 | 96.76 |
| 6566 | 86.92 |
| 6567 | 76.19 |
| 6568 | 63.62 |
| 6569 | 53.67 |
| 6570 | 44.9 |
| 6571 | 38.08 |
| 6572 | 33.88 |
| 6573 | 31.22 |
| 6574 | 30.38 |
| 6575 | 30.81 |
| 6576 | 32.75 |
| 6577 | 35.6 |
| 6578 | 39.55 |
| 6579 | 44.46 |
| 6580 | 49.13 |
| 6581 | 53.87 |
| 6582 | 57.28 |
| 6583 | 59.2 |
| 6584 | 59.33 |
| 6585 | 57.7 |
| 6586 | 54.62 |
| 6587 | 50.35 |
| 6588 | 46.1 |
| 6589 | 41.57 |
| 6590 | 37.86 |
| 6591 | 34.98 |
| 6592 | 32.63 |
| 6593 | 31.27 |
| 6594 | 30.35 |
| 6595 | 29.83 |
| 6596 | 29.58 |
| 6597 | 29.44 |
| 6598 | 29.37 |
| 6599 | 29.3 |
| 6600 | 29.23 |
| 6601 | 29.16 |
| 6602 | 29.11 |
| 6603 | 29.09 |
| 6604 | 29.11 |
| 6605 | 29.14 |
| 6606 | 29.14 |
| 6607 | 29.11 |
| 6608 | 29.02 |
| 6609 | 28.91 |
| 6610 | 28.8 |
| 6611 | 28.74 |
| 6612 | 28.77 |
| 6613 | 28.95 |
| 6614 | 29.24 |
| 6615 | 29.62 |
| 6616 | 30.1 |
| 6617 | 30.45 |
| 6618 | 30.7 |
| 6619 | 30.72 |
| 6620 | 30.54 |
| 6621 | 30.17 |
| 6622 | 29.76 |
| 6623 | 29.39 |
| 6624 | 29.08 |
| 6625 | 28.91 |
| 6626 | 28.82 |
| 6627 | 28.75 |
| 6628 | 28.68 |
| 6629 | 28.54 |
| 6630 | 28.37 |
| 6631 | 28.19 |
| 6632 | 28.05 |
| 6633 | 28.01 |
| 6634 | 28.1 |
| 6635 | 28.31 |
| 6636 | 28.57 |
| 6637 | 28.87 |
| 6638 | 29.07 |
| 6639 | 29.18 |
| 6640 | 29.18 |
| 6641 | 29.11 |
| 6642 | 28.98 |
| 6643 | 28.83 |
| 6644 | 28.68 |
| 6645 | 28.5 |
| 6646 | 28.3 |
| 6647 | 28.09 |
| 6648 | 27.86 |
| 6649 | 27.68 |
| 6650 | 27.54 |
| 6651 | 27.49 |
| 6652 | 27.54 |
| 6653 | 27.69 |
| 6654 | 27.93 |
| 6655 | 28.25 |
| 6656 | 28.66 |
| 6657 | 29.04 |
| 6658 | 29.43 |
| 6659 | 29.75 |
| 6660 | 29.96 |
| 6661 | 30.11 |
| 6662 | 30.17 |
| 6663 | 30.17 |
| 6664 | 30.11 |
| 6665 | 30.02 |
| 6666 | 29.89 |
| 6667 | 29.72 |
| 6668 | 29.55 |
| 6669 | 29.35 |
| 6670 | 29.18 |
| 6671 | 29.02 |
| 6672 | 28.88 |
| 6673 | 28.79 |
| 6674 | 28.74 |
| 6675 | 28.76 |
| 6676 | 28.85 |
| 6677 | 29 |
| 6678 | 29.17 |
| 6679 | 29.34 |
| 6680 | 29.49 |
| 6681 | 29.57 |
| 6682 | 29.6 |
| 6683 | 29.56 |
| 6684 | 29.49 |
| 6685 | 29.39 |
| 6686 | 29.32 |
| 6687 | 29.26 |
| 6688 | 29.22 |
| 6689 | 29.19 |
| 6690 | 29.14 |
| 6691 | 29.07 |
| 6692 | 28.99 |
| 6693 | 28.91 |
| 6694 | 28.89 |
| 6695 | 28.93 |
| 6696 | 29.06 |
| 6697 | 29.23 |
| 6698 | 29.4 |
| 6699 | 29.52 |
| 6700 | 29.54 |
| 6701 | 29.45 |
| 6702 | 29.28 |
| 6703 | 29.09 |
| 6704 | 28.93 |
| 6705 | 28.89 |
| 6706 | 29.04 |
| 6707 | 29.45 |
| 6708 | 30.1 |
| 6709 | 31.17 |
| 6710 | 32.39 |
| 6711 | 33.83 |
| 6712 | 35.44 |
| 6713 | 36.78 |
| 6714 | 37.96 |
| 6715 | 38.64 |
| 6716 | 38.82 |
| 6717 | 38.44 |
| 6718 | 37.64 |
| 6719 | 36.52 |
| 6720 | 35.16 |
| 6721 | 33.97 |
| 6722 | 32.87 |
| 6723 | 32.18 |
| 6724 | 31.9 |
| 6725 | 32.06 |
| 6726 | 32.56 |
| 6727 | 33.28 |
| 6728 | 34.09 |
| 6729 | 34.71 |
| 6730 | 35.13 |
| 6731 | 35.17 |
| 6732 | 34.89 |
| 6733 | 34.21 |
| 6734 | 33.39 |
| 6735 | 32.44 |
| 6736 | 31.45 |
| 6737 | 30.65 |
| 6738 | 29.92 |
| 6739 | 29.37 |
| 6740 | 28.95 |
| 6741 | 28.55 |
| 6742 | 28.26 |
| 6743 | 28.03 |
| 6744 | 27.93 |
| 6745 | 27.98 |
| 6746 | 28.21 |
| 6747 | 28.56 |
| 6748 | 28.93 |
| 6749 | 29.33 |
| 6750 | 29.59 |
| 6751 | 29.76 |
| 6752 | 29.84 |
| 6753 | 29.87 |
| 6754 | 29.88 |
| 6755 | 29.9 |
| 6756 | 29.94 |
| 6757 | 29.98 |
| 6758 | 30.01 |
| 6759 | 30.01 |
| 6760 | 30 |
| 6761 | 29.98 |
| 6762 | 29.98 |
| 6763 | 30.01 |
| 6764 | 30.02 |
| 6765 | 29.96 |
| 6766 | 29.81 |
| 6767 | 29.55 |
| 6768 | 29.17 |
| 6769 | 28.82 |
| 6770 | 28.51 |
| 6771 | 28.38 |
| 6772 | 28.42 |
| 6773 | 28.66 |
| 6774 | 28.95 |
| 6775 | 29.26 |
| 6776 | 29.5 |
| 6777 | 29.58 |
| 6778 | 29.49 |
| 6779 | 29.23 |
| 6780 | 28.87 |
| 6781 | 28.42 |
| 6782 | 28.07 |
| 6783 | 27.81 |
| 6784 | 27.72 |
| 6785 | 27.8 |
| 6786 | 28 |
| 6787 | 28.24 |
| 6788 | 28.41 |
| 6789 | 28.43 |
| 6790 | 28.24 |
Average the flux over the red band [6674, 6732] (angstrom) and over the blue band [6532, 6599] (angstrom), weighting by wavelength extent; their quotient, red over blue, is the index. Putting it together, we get 0.67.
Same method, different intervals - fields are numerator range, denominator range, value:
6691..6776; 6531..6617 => 0.72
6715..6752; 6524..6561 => 0.83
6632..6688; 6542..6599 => 0.58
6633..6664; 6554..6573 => 0.41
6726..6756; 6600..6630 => 1.05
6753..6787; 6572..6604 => 0.76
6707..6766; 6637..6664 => 1.11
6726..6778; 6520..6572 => 0.66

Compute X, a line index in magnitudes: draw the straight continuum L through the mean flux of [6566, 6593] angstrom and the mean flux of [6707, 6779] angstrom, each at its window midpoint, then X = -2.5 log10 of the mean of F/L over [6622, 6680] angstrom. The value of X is 0.35 mag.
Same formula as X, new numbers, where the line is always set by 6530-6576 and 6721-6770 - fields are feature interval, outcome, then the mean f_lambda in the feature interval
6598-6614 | 0.44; 29.1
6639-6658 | 0.36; 28.4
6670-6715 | 0.18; 30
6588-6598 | 0.31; 33.5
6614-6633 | 0.39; 29.3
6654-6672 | 0.28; 29.5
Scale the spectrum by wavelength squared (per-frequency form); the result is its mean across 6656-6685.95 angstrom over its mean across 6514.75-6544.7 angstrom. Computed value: 1.0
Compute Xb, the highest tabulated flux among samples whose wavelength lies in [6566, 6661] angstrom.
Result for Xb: 86.92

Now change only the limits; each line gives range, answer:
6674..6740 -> 38.82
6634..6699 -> 30.17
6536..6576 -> 106.8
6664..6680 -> 30.11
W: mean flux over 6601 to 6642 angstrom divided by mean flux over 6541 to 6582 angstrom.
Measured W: 0.55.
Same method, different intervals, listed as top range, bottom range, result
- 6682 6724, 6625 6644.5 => 1.10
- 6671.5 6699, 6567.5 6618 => 0.79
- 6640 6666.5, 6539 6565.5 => 0.53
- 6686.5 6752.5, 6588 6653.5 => 1.06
